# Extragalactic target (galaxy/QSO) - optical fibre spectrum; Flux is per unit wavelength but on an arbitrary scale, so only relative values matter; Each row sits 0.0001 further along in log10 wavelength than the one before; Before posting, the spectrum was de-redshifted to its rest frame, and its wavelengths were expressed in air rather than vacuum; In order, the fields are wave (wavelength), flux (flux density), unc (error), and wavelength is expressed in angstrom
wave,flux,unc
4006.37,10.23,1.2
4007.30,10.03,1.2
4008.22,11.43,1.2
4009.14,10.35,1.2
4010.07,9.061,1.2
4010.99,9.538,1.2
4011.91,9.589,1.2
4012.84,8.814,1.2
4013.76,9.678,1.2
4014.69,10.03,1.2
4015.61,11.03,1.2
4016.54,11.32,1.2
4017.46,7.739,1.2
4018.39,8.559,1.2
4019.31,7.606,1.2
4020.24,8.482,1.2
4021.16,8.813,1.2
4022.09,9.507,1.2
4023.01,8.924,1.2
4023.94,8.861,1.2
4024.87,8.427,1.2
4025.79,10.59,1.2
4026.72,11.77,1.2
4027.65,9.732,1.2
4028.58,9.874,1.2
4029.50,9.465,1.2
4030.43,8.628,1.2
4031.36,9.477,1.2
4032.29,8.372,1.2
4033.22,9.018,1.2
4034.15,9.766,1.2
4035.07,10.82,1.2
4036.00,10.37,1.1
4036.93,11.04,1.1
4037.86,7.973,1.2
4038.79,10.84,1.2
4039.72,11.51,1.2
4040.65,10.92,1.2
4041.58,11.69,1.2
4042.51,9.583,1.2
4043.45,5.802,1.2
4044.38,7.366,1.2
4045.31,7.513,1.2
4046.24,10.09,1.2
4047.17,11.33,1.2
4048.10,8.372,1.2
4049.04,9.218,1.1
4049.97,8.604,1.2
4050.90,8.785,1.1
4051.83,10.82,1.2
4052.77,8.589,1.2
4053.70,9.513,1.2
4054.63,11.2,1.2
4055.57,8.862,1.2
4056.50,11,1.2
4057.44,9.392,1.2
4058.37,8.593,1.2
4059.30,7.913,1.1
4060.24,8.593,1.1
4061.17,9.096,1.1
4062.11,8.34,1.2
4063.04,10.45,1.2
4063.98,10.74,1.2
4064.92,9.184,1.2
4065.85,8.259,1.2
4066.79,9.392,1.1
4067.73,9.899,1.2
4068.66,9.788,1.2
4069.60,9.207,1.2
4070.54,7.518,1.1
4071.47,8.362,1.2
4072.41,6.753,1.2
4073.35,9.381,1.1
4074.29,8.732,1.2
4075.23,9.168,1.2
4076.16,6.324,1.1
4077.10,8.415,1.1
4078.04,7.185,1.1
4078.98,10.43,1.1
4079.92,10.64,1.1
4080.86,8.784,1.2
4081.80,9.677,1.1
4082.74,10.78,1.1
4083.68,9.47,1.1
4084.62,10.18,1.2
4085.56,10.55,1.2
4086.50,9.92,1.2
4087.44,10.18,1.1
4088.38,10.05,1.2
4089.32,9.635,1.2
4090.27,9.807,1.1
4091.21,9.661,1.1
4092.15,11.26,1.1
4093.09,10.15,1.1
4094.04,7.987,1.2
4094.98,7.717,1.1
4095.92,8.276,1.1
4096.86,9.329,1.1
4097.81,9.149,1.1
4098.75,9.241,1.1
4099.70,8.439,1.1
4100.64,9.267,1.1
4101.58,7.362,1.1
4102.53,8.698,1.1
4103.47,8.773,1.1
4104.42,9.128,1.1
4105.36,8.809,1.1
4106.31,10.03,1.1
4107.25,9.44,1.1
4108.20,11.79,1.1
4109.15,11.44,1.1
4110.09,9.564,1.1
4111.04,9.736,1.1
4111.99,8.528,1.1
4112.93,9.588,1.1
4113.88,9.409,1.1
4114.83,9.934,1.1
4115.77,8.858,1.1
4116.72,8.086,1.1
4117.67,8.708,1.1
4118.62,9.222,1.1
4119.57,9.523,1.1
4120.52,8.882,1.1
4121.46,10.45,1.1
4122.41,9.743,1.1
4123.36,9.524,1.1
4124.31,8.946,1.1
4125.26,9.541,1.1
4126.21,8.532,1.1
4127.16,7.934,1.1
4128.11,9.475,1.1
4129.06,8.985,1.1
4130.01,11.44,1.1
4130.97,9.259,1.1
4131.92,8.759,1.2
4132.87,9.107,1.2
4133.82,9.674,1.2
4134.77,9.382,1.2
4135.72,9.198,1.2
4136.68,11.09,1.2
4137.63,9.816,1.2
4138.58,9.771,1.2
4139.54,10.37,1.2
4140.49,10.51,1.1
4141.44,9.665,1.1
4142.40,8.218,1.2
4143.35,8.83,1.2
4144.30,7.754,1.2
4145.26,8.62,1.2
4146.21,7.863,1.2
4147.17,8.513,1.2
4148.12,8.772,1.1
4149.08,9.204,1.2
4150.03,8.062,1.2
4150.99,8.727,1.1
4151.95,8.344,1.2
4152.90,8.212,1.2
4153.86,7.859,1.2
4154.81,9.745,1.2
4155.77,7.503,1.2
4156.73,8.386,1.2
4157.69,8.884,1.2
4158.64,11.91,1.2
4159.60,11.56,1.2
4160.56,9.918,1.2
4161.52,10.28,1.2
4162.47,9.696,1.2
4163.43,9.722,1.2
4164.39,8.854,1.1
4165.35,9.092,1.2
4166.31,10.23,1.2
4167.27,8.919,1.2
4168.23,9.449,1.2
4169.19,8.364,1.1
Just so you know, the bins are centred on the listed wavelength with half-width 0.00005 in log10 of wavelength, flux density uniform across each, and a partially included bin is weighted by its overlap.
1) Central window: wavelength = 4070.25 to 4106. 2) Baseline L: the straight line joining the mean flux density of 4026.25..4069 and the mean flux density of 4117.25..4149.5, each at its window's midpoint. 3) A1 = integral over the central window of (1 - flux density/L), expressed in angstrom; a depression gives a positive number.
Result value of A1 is 1.15 angstrom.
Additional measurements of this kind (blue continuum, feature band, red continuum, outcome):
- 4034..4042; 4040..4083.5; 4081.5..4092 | 4.9 angstrom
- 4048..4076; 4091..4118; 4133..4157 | -0.7 angstrom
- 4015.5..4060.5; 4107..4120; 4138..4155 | -0.8 angstrom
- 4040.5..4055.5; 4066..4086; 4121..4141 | 0.7 angstrom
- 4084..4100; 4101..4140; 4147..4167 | -0.2 angstrom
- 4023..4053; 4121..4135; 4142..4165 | -0.4 angstrom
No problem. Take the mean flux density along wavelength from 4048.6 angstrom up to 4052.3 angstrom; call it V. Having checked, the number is 9.37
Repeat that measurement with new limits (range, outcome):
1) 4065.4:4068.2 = 9.19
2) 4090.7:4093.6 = 10.3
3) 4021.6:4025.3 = 8.92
